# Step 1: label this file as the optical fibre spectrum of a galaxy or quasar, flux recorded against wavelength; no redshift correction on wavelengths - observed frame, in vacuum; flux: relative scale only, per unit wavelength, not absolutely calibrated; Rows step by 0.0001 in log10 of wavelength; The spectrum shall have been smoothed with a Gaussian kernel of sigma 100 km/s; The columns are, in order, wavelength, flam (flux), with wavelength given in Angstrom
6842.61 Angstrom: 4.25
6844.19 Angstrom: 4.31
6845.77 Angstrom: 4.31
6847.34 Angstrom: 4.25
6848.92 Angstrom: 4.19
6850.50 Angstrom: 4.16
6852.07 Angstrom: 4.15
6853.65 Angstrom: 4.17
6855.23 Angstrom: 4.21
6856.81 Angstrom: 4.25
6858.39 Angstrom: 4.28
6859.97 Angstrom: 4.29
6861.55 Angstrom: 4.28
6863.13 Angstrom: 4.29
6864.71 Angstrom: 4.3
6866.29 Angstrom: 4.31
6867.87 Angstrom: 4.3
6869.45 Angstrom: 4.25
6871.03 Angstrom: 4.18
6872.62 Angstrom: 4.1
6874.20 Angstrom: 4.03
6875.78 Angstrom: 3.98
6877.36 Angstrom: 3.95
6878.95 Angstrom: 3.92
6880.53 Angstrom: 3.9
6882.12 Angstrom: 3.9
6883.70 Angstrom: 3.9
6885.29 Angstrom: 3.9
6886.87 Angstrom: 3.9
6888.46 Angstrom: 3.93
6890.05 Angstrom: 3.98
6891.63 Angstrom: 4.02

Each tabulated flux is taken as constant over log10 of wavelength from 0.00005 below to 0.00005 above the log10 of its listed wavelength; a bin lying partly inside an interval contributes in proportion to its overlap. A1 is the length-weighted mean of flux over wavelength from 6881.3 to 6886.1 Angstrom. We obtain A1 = 3.9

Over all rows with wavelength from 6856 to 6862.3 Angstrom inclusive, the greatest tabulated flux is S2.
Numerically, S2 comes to 4.29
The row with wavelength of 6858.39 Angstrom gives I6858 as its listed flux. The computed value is 4.28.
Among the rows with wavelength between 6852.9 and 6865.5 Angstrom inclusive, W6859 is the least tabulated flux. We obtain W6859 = 4.17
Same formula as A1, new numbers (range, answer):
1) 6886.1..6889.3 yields 3.91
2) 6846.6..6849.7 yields 4.22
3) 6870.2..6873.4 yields 4.13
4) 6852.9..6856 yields 4.19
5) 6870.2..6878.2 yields 4.05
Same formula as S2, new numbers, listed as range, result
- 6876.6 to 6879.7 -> 3.95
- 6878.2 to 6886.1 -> 3.92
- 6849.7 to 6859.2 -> 4.28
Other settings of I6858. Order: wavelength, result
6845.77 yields 4.31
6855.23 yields 4.21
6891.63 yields 4.02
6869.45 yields 4.25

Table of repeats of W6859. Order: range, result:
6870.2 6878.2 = 3.95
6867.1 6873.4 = 4.1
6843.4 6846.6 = 4.31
